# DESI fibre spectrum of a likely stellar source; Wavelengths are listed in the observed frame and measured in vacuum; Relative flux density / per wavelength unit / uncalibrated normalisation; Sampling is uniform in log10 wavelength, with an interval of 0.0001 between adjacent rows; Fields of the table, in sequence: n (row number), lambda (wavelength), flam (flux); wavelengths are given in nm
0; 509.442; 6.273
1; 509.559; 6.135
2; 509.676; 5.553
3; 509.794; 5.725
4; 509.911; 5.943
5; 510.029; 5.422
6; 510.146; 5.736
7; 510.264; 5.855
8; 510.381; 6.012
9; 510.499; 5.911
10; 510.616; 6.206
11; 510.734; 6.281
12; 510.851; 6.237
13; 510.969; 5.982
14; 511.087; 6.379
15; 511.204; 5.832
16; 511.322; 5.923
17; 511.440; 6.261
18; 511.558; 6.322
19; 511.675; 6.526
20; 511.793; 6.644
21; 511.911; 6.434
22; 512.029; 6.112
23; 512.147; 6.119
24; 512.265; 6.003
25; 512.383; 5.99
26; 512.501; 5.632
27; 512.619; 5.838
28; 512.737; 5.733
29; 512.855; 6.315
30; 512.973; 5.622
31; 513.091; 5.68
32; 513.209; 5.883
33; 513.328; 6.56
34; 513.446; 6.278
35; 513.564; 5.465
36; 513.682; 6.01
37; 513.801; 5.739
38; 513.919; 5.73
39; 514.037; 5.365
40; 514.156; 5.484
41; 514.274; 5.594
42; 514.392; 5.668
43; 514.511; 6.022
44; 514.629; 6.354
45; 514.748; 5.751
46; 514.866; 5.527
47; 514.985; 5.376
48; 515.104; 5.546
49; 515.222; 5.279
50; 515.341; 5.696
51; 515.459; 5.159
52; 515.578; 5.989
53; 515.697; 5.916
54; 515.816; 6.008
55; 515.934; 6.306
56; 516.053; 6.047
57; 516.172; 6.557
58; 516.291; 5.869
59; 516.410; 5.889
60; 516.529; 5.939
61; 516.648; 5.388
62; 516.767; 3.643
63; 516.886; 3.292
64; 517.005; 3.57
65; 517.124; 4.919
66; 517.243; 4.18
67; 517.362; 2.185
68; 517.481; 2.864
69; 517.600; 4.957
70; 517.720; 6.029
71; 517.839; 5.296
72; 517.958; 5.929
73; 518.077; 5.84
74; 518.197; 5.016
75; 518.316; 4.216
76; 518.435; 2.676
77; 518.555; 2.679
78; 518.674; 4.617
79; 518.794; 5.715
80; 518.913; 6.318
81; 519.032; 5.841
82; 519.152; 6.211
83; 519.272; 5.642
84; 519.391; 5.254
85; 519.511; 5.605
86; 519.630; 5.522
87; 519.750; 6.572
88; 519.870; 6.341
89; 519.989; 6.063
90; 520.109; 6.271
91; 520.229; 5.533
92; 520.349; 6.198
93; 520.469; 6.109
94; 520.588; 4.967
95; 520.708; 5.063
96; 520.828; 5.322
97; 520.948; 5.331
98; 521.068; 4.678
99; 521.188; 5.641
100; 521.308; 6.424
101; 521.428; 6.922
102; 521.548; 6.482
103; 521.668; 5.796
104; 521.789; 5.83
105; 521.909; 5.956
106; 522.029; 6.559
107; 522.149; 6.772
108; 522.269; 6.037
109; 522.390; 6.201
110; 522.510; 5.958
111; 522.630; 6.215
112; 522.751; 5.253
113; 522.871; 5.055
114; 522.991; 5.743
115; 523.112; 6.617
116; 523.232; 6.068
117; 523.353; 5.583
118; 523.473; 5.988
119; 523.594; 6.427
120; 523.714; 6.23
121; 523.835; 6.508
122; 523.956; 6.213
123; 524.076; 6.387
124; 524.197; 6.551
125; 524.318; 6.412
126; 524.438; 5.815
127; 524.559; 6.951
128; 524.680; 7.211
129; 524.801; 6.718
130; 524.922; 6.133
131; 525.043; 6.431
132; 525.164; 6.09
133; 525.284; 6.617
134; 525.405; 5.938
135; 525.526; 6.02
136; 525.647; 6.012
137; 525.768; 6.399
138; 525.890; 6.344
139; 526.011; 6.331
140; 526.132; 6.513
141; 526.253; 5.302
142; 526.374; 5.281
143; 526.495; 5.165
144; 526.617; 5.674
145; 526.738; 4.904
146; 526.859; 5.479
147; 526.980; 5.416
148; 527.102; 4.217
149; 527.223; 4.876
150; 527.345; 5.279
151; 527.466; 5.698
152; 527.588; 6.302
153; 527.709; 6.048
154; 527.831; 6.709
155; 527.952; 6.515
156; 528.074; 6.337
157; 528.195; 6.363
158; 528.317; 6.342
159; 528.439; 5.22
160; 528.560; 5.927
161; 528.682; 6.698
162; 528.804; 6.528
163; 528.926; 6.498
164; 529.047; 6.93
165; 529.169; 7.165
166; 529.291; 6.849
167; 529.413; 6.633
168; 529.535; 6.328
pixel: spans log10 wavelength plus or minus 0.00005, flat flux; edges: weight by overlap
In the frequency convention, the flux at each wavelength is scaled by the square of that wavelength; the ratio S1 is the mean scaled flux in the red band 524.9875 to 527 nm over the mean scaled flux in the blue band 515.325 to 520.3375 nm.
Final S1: 1.16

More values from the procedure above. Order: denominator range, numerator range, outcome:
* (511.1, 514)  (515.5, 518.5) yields 0.84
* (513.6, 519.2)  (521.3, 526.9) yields 1.20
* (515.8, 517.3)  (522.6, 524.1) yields 1.19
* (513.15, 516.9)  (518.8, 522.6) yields 1.06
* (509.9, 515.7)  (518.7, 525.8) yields 1.06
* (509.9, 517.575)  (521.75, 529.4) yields 1.13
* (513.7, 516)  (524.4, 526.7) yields 1.12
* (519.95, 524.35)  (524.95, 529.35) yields 1.03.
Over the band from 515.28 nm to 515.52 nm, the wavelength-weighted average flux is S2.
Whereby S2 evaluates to 5.43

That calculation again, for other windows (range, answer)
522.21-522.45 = 6.1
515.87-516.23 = 6.31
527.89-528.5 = 6.16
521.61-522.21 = 6.18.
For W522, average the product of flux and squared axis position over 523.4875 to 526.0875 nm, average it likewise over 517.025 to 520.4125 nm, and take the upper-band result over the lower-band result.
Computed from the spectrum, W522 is 1.3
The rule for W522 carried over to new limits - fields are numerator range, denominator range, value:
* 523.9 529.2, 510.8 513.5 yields 1.05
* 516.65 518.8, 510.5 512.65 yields 0.72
